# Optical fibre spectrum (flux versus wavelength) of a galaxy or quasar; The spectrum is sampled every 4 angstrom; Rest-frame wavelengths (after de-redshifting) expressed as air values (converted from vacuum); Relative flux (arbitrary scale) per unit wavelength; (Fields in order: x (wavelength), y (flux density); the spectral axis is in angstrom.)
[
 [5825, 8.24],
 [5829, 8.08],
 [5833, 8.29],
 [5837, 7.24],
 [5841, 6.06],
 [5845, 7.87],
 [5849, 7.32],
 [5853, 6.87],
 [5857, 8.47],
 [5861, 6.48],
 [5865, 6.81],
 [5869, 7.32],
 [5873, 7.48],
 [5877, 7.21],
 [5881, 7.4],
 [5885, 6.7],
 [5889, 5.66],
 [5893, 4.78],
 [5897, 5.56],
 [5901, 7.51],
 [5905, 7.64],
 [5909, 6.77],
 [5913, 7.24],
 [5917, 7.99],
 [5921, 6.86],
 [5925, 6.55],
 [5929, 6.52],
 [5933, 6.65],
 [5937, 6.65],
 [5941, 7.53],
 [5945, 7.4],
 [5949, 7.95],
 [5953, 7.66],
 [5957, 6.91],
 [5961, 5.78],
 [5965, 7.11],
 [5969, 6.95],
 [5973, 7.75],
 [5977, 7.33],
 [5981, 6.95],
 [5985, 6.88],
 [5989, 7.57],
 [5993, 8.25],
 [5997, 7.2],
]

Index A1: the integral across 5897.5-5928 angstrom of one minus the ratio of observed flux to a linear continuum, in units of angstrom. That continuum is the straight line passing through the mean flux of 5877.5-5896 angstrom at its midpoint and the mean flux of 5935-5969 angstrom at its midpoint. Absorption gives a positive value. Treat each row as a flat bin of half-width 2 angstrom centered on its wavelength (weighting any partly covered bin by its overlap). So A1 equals -2.6 angstrom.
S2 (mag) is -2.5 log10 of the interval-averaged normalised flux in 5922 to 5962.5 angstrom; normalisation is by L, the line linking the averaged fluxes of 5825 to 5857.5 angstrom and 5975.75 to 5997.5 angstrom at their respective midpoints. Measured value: 0.07 mag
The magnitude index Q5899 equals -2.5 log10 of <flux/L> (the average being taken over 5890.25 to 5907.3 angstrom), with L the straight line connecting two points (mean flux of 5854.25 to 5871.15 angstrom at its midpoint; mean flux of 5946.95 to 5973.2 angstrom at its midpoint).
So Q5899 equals 0.14 mag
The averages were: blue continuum 7.25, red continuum 7.12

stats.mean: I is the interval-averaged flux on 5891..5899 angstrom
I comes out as 5.17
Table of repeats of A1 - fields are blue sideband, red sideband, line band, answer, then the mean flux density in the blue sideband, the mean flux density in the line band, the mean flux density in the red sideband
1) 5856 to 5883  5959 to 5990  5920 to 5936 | 1.1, 7.27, 6.63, 7.02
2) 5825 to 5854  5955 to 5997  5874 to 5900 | 3.7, 7.47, 6.32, 7.15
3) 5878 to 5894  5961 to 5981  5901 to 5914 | -1.5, 6.29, 7.26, 7.1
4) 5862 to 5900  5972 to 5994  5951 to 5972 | 0.9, 6.57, 6.92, 7.41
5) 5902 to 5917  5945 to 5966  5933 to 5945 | 0.2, 7.34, 7.07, 7.11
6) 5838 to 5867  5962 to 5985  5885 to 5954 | 2.6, 7.13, 6.86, 7.13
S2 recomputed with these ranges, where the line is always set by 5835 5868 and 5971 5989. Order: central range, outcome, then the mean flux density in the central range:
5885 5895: 0.29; 5.52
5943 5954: -0.06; 7.67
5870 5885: -0.02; 7.27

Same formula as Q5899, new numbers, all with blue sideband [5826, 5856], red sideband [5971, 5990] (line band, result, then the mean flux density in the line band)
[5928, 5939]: 0.11 mag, 6.61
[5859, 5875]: 0.06 mag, 7.02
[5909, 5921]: 0.00 mag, 7.35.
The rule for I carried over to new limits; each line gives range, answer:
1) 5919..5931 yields 6.64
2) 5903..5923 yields 7.3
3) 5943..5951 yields 7.68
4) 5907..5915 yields 7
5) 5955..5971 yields 6.69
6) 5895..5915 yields 6.94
